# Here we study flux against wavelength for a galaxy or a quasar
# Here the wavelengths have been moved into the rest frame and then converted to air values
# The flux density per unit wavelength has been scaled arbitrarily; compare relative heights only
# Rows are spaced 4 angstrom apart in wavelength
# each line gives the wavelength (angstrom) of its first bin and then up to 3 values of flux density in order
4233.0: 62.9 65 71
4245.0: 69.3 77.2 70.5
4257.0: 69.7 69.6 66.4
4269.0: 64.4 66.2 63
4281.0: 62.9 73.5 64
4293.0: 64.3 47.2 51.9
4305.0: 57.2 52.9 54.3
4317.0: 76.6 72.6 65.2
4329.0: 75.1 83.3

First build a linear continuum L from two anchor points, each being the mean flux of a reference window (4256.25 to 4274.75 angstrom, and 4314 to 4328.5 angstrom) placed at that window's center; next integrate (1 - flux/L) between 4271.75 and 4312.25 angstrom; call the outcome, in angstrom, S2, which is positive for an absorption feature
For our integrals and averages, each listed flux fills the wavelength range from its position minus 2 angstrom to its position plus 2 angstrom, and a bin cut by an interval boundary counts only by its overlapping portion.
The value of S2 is 5.1 angstrom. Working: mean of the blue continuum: 67.1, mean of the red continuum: 70.7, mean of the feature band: 60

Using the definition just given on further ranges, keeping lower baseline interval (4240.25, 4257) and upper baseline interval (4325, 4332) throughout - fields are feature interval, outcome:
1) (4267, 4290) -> 2.12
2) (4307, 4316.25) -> 2.07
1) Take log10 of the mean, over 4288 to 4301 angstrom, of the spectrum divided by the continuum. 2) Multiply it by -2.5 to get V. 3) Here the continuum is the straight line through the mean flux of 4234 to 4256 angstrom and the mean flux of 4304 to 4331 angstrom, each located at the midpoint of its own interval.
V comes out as 0.171 mag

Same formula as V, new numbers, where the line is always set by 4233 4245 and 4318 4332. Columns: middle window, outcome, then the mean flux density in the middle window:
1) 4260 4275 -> 0.04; 66.5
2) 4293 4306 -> 0.30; 53.6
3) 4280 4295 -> 0.06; 66.4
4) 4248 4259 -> -0.06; 72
